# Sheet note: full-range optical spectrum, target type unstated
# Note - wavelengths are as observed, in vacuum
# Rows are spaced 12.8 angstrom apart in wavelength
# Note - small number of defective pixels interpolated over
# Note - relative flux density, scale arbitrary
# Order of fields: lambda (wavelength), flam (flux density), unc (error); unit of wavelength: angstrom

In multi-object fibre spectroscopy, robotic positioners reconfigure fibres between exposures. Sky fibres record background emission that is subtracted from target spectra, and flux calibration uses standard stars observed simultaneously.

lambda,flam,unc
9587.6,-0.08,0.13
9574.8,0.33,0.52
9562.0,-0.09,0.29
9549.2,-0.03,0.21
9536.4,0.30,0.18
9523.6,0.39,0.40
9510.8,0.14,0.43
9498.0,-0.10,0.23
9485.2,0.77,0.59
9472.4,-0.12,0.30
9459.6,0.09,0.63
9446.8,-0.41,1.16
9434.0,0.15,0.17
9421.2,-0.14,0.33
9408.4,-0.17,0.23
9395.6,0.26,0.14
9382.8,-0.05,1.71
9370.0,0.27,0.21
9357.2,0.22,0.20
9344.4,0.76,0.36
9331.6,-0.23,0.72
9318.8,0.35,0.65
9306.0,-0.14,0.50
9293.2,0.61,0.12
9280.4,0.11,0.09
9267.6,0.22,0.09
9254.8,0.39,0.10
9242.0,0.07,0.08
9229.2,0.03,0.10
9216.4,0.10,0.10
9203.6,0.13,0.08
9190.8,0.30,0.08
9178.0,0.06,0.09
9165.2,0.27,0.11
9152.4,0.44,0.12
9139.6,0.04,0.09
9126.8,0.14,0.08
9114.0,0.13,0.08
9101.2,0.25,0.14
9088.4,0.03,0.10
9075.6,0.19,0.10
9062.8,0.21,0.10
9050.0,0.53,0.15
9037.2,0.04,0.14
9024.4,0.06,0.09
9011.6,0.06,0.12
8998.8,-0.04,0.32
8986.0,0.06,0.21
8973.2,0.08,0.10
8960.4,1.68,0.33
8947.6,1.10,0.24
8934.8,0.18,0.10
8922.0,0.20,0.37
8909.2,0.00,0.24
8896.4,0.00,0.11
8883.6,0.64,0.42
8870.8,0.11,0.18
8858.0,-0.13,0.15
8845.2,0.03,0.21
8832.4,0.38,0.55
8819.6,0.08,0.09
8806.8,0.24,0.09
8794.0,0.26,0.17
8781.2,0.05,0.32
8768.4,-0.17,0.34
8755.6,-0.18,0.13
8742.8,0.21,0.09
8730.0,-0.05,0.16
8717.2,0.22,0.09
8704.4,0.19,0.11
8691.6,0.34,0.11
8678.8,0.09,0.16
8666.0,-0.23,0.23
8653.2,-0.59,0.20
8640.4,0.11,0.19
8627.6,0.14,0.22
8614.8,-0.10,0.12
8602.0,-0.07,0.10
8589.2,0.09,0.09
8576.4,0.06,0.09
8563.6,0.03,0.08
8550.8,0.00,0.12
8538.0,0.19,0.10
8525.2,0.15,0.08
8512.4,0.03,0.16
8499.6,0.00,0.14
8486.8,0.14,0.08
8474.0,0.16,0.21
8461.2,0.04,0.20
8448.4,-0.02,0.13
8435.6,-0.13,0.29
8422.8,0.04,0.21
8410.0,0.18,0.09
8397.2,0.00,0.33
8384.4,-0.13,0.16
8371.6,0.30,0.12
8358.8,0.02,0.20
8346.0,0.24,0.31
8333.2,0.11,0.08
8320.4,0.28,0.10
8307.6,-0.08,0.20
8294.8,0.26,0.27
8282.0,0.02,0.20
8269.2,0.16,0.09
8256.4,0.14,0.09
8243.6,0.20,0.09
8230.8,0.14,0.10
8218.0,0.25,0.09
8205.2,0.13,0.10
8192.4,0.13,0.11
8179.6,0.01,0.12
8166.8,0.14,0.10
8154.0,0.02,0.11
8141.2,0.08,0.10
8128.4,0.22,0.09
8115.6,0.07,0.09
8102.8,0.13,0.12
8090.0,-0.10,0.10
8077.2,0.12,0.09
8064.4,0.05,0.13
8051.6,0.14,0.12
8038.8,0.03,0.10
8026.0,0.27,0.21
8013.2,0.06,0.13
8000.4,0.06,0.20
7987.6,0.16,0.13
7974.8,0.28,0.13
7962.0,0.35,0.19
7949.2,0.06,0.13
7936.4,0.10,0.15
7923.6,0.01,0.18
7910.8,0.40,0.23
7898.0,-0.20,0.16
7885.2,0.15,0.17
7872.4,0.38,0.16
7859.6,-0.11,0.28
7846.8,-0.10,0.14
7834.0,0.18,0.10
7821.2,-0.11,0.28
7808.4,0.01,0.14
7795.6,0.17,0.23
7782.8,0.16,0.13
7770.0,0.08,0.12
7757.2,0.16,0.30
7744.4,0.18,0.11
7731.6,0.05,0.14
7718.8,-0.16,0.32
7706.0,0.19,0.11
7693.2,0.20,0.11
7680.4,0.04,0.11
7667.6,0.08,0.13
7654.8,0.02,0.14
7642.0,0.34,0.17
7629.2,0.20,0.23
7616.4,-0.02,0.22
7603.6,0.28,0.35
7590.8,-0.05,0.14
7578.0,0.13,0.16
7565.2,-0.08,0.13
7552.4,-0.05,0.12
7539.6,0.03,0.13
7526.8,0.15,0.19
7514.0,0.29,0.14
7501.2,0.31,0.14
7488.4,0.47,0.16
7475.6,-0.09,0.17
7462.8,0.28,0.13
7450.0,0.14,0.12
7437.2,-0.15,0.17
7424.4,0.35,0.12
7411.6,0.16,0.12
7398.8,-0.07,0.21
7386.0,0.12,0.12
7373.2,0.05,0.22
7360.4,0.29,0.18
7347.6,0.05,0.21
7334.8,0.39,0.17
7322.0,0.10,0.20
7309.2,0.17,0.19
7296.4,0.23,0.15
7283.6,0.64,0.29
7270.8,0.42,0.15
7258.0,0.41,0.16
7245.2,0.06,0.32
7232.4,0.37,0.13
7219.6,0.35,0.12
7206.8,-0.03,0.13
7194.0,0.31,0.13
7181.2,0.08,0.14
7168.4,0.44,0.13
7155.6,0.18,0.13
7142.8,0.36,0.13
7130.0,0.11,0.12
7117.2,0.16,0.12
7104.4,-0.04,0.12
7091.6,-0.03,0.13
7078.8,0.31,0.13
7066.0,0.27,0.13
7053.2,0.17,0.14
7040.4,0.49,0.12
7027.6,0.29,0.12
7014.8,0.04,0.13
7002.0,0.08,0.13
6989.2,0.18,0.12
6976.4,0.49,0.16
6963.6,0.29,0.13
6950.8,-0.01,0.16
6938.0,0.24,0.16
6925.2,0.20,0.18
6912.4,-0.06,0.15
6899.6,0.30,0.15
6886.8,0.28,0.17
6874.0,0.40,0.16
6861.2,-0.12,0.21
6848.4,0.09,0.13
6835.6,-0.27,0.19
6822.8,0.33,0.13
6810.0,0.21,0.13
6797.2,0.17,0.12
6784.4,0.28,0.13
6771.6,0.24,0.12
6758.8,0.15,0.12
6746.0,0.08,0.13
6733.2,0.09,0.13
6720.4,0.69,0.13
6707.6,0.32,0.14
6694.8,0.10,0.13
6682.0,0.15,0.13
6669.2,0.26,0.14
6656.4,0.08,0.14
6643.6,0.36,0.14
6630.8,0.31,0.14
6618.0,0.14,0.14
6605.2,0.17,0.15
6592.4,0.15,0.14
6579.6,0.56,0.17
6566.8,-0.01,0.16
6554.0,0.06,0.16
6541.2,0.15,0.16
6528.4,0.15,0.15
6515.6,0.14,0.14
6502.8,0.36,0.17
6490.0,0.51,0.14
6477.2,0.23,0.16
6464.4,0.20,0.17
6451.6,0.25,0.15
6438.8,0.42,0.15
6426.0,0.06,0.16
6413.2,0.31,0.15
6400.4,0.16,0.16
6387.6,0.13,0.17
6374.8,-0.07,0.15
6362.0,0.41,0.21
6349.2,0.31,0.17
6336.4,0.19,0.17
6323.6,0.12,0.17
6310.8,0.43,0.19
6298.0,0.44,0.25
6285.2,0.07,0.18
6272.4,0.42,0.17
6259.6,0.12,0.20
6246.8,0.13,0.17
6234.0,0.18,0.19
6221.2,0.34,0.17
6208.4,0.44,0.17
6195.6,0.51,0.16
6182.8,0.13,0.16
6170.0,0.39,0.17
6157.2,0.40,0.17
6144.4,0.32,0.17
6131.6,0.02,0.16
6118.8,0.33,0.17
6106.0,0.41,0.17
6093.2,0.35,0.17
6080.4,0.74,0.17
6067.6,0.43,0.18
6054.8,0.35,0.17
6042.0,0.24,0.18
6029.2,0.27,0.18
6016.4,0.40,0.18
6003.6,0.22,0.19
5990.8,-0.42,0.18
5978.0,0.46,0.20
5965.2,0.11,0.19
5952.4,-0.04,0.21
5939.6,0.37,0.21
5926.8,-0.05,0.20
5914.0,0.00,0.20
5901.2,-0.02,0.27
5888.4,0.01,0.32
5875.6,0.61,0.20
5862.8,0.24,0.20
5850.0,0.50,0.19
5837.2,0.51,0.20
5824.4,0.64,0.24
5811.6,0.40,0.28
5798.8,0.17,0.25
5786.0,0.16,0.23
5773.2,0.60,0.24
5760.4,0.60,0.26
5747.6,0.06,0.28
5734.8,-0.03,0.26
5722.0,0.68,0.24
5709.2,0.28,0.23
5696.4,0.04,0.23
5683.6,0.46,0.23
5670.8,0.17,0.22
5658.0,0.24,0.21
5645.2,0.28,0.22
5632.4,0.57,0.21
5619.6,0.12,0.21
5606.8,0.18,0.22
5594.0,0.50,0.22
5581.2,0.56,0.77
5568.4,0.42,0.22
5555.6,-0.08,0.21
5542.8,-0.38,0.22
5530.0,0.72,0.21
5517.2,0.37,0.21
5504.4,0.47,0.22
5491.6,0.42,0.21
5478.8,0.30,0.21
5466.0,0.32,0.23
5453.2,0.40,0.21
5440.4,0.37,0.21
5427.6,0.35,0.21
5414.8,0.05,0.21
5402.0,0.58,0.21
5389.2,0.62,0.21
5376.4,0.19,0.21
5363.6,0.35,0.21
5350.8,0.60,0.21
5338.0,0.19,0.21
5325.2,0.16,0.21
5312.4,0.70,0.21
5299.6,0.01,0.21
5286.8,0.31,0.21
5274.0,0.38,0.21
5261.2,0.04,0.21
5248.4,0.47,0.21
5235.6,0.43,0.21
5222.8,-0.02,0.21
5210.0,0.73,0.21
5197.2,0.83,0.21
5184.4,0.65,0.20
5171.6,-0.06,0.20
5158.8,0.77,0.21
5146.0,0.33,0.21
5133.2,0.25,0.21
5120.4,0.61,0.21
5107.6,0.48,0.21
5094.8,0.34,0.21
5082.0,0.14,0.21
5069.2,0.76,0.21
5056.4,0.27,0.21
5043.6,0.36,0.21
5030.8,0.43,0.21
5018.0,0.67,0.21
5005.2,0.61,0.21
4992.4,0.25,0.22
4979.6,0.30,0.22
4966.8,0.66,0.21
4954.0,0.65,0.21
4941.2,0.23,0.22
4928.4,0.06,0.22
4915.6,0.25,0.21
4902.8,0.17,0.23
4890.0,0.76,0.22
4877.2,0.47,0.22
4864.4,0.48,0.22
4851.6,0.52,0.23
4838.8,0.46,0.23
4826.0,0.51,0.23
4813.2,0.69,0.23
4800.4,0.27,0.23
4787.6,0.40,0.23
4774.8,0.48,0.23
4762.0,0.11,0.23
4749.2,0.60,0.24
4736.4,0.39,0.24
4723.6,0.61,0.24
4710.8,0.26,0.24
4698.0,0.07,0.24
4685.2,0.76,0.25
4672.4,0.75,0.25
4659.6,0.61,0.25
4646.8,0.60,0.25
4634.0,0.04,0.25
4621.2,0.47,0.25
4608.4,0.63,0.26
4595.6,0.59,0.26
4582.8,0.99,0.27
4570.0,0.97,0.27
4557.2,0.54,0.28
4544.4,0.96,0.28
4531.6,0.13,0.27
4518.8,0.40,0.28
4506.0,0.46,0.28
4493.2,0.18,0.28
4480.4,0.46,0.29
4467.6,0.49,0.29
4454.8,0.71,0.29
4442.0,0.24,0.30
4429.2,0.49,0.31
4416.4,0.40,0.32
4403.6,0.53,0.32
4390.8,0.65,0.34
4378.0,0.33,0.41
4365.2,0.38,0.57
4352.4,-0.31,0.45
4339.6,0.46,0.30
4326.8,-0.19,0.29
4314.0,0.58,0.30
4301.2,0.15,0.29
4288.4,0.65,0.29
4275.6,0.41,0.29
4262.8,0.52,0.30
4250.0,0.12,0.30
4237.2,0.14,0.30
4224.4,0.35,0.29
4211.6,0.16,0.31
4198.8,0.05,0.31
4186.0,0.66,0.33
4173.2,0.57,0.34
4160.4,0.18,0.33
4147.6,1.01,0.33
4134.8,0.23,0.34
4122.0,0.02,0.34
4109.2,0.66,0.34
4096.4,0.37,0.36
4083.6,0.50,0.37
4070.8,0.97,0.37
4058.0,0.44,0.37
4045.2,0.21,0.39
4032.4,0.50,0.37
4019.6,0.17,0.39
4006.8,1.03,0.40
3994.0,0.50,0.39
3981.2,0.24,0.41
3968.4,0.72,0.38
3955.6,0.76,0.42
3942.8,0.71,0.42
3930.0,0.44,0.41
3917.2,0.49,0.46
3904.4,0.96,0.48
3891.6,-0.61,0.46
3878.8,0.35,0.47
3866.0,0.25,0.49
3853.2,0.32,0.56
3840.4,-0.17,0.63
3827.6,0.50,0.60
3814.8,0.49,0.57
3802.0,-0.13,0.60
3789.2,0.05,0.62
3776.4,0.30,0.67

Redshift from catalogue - 1.402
